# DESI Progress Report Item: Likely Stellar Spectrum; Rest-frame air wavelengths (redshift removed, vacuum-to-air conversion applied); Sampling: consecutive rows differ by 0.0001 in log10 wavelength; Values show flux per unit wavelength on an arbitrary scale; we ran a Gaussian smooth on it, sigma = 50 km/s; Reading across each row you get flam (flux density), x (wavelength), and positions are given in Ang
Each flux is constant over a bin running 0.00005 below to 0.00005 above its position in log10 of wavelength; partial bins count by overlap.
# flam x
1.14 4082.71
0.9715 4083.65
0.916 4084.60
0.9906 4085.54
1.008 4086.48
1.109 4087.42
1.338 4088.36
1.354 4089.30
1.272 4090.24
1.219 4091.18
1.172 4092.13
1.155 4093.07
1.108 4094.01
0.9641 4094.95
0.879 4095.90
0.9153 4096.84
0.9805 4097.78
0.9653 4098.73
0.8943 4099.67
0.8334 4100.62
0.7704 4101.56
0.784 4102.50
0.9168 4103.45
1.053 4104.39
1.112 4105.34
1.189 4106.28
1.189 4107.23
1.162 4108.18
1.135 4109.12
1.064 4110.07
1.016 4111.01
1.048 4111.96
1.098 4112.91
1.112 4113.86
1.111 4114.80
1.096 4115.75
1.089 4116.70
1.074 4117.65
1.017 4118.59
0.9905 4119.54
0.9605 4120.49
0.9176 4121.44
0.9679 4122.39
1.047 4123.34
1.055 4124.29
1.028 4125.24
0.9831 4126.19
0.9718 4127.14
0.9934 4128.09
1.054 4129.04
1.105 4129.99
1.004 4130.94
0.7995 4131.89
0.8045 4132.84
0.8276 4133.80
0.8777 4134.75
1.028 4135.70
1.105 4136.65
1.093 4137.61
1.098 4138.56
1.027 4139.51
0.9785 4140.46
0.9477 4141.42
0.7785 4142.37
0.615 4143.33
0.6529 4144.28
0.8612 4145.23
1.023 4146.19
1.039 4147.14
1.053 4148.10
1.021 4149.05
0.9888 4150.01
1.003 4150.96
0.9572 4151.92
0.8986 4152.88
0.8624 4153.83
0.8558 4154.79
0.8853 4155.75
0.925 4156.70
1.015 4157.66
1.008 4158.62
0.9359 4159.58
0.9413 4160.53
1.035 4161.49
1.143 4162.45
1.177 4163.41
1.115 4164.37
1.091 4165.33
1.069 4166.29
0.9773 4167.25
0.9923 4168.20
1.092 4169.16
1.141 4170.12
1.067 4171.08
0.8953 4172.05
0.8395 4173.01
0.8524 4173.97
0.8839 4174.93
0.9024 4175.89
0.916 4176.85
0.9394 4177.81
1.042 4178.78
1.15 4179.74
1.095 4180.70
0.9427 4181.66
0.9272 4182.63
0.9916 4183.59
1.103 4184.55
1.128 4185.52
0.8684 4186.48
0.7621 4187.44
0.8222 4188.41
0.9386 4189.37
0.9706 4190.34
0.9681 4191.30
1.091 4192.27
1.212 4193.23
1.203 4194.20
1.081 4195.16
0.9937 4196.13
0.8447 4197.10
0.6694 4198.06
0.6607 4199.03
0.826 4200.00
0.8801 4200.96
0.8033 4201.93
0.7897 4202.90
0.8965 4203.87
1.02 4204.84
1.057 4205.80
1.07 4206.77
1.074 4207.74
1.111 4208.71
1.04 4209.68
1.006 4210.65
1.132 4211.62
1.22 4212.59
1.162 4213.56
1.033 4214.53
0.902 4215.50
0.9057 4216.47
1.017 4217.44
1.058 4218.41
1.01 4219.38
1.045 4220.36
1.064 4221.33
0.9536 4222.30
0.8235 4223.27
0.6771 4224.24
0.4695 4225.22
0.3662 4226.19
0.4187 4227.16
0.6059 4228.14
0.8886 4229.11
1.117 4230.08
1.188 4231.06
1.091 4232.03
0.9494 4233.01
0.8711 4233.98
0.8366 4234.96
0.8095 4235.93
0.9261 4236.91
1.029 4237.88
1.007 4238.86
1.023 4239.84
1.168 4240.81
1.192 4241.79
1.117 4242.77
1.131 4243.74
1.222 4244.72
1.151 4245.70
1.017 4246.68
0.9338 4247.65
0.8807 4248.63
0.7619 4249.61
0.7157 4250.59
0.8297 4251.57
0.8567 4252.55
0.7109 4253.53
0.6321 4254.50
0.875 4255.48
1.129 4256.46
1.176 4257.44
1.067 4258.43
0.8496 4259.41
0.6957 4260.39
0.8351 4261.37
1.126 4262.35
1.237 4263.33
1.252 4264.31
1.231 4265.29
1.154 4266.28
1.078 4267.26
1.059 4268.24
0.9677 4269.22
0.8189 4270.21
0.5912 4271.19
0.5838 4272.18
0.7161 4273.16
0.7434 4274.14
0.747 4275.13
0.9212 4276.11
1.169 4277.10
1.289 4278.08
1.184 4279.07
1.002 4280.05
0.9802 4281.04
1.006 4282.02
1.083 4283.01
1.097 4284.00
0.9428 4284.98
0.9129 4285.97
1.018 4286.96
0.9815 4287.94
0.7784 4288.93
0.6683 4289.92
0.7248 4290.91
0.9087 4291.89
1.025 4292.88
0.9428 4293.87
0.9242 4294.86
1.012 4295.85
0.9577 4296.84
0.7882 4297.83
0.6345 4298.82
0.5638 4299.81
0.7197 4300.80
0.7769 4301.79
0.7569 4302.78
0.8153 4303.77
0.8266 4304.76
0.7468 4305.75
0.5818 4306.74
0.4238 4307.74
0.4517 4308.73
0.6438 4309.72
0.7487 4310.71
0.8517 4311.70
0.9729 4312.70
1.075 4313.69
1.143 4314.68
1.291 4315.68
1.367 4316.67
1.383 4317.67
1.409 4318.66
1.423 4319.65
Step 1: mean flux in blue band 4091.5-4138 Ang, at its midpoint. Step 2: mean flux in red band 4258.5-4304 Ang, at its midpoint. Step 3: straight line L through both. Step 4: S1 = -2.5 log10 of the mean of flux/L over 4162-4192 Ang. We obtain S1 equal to -0.02 mag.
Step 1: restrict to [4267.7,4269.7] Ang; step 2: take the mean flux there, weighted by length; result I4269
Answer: 1.02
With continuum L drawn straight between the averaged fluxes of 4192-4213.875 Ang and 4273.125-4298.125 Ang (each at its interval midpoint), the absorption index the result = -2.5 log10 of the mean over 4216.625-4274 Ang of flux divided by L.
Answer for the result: 0.04 mag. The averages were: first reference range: 0.991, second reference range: 0.949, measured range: 0.93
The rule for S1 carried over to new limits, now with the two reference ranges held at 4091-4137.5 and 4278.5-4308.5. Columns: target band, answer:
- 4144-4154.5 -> 0.041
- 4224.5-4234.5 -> 0.150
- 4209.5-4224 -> -0.107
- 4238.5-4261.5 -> -0.075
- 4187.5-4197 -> -0.074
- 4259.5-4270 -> -0.189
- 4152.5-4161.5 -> 0.049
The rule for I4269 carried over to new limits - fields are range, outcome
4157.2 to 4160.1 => 0.986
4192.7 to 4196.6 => 1.12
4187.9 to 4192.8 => 0.96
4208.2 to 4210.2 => 1.07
